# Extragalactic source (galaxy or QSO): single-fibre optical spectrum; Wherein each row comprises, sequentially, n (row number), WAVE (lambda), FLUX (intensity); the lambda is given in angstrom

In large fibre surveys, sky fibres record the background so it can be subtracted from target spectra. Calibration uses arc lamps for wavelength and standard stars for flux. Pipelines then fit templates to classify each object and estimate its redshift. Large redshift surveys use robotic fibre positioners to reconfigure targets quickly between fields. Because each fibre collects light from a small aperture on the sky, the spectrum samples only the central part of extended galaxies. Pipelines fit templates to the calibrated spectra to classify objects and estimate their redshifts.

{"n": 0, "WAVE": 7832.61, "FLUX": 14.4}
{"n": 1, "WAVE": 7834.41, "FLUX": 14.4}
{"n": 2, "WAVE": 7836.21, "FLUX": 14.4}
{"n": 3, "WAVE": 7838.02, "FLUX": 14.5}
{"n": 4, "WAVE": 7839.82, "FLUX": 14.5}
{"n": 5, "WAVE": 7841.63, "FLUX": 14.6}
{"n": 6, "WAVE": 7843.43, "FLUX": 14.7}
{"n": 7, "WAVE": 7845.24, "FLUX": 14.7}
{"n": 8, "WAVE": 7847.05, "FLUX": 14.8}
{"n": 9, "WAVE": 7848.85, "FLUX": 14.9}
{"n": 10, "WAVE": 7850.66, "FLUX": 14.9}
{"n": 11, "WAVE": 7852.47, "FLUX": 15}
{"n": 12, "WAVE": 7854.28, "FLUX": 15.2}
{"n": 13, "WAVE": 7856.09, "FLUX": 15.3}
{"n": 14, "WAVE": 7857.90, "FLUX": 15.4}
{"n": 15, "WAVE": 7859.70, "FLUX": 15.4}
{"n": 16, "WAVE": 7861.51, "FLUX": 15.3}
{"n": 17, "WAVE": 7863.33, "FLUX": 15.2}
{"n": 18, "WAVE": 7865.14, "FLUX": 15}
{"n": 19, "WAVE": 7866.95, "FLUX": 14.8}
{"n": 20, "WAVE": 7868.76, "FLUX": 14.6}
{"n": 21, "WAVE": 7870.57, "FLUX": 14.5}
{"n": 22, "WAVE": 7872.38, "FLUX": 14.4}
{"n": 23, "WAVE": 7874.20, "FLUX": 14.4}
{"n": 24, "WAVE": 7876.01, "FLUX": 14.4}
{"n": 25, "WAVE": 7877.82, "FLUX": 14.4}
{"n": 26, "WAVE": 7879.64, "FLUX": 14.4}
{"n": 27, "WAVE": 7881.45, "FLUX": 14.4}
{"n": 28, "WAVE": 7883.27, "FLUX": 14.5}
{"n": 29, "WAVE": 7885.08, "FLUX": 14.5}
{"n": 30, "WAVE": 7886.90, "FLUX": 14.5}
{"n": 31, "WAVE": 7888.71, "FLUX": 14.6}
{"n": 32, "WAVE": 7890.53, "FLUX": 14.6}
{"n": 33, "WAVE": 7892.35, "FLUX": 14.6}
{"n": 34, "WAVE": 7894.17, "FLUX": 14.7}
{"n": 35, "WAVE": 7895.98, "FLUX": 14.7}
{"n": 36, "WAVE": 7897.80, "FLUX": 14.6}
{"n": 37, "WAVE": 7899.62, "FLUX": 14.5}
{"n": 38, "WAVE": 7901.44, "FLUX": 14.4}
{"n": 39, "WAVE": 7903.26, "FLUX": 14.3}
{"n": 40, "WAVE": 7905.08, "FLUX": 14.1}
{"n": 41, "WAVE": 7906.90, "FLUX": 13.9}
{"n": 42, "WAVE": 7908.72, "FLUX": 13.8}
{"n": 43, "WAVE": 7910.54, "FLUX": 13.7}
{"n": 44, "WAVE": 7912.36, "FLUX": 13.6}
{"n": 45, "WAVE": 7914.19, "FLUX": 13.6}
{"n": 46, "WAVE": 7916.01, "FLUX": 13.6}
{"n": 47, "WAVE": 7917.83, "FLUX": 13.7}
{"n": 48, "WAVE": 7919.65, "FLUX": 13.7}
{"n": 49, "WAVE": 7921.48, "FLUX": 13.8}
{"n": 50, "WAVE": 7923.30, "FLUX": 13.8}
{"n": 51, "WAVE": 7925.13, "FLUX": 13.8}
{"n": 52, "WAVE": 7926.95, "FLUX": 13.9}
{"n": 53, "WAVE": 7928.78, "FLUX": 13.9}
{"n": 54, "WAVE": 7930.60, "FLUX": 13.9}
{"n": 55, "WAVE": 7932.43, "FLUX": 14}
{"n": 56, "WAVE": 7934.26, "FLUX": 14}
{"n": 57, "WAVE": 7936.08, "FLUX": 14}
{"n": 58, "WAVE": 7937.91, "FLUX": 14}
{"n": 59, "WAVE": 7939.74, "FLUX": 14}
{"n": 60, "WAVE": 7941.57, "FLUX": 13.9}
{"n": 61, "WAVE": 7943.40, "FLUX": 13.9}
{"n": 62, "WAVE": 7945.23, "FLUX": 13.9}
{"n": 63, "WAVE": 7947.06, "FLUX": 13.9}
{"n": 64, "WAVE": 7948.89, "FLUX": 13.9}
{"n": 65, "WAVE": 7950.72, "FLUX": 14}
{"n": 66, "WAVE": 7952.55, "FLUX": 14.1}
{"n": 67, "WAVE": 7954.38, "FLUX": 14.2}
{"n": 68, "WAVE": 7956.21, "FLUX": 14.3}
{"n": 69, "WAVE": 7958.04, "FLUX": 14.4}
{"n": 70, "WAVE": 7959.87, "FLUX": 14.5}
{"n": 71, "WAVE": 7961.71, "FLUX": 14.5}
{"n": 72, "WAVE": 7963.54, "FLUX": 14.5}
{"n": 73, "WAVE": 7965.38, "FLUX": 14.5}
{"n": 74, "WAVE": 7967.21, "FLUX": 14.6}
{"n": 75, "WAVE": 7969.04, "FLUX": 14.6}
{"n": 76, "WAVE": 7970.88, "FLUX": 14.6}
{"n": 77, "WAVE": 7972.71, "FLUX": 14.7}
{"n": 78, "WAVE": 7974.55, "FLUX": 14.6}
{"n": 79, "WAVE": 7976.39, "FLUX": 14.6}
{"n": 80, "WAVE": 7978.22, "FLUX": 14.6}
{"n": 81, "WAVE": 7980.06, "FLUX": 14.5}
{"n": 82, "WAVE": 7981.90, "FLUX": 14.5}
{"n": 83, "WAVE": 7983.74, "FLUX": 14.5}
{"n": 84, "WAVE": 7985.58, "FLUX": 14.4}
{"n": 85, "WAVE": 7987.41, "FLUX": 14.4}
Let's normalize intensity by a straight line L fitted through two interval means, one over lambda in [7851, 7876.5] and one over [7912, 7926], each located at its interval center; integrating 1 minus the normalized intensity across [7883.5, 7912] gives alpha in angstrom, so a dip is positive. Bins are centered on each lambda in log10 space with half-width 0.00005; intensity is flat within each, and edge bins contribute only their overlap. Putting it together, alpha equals -0.4 angstrom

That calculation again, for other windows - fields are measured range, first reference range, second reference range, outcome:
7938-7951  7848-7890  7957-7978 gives 0.6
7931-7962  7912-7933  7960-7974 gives 0.3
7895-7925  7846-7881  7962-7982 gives 1.5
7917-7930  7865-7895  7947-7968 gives 0.5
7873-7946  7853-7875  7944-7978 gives 2.8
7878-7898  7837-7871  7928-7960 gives 0.0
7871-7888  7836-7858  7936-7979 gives 0.3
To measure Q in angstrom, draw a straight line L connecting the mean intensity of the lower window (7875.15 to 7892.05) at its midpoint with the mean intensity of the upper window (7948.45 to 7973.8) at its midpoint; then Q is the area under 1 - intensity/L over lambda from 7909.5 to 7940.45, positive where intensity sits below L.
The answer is 1.3 angstrom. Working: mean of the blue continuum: 14.5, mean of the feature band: 13.8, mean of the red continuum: 14.4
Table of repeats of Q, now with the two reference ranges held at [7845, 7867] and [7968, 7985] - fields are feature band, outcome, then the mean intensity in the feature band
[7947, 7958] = 0.43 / 14.1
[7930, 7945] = 0.79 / 14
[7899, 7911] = 0.62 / 14.1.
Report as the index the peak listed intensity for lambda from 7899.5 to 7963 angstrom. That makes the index 14.5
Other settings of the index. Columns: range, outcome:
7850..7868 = 15.4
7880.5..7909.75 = 14.7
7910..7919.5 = 13.7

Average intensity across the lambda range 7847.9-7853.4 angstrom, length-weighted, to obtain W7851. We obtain 14.9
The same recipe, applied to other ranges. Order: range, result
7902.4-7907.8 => 14.1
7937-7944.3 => 13.9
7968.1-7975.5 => 14.6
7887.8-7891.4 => 14.6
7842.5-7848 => 14.7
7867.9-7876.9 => 14.5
